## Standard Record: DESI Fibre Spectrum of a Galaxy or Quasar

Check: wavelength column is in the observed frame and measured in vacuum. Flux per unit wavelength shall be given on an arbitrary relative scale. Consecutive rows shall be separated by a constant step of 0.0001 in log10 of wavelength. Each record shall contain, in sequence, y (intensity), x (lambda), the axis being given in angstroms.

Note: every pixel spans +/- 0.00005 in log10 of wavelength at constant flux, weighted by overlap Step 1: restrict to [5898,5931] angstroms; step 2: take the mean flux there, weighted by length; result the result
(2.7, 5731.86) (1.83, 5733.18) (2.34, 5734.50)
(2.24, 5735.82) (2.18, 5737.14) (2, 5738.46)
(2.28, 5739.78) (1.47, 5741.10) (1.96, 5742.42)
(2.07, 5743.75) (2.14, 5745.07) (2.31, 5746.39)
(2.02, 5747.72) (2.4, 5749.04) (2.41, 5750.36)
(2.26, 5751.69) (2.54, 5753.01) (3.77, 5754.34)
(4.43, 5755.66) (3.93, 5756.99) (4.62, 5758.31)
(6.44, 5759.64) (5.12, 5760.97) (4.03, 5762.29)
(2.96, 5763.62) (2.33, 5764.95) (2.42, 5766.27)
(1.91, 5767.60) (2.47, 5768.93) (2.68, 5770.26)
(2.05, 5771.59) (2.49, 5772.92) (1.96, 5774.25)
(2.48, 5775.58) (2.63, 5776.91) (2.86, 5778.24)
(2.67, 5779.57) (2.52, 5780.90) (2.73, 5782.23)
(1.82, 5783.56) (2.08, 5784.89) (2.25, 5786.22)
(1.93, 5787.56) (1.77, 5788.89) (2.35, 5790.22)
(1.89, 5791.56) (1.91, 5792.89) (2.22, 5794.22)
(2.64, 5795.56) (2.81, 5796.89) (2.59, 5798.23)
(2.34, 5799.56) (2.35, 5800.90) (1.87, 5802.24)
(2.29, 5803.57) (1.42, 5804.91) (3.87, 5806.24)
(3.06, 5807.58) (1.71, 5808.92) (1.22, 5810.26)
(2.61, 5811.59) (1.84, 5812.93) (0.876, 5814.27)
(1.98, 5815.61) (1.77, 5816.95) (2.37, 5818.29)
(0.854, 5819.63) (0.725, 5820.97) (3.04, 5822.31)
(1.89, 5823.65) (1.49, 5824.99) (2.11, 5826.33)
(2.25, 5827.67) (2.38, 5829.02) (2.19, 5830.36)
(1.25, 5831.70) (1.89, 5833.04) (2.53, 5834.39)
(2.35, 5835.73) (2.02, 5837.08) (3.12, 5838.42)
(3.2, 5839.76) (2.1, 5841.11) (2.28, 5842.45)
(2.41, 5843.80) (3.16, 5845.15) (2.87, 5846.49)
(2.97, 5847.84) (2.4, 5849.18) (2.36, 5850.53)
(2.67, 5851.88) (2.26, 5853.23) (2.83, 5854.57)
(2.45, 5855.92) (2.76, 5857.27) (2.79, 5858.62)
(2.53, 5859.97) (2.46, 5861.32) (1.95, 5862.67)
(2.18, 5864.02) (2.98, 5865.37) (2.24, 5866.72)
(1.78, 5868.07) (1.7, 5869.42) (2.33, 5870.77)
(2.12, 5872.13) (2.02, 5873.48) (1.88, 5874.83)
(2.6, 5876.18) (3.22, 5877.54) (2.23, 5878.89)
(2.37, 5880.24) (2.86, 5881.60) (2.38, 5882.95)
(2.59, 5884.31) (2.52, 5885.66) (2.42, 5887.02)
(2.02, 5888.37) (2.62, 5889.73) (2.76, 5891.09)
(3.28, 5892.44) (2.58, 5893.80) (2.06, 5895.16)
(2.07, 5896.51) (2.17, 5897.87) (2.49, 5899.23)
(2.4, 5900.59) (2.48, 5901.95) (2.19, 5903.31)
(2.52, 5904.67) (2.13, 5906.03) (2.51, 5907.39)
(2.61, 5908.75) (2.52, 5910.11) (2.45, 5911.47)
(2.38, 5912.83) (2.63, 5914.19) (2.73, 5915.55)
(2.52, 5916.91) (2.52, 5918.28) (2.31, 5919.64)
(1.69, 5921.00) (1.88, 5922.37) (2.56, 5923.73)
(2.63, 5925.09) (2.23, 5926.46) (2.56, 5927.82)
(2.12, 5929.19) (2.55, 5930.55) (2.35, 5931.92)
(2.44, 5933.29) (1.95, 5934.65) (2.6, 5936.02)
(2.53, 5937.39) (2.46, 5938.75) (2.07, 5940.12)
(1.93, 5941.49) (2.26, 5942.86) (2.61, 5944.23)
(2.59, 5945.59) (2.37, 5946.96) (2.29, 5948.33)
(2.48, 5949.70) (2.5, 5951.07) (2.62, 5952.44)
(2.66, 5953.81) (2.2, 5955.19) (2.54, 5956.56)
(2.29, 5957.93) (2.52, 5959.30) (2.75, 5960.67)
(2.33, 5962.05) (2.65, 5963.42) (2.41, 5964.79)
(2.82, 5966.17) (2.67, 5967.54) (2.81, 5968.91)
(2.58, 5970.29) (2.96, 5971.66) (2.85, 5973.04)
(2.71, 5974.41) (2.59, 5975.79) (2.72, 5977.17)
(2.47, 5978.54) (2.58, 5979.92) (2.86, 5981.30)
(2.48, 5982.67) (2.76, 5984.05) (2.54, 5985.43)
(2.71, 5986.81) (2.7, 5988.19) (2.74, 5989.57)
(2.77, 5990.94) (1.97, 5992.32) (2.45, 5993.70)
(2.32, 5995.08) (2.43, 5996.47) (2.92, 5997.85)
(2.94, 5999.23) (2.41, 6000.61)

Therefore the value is 2.4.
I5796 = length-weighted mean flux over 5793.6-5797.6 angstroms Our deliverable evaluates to 2.56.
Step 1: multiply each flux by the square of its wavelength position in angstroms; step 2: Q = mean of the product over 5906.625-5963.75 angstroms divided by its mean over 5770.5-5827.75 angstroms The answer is 1.17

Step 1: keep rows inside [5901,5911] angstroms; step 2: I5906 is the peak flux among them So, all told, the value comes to 2.61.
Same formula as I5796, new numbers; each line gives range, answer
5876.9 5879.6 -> 2.72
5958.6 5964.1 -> 2.56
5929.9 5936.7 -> 2.38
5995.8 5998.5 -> 2.67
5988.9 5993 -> 2.5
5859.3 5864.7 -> 2.28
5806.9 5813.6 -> 2.09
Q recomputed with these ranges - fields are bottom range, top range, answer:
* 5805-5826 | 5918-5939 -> 1.25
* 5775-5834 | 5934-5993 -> 1.25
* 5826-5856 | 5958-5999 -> 1.12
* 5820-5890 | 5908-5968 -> 1.06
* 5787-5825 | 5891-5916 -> 1.23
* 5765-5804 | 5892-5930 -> 1.08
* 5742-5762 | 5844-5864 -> 0.82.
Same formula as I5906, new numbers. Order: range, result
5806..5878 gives 3.87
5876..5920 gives 3.28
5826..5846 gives 3.2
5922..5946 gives 2.63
